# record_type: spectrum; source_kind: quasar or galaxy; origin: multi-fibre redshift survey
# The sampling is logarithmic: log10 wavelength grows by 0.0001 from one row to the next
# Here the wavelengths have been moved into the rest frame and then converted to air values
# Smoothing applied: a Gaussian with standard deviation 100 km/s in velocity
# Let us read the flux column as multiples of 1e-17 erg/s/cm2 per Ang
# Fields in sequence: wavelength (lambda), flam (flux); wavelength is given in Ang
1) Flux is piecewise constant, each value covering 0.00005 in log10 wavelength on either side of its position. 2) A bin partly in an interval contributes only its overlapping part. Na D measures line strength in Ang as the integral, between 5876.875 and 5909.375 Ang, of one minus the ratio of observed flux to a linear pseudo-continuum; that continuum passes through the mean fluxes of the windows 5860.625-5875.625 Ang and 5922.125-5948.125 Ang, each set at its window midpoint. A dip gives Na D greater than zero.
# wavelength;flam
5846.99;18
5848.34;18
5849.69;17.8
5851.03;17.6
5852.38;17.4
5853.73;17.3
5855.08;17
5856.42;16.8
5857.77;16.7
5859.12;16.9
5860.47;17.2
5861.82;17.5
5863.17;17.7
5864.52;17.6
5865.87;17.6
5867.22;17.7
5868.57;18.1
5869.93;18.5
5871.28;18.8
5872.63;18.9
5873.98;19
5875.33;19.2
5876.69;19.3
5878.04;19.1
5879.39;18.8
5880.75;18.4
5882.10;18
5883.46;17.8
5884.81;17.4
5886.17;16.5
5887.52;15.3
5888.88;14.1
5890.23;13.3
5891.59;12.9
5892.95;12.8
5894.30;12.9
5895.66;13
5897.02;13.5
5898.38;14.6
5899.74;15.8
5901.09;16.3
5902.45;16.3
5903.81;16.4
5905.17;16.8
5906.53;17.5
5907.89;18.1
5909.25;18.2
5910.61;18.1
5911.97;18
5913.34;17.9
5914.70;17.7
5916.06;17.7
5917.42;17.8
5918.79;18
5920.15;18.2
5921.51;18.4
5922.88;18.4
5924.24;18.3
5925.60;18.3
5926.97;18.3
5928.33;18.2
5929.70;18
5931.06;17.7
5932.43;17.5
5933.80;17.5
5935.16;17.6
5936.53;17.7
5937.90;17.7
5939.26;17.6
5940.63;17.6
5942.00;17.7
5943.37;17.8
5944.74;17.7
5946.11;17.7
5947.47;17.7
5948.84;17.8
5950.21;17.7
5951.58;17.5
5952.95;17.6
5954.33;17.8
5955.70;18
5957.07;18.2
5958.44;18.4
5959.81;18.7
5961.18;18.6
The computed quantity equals 3.7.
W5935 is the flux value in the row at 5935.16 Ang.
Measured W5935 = 17.6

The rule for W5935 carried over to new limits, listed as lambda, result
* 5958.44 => 18.4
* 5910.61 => 18.1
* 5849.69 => 17.8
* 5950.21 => 17.7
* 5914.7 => 17.7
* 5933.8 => 17.5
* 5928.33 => 18.2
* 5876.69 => 19.3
